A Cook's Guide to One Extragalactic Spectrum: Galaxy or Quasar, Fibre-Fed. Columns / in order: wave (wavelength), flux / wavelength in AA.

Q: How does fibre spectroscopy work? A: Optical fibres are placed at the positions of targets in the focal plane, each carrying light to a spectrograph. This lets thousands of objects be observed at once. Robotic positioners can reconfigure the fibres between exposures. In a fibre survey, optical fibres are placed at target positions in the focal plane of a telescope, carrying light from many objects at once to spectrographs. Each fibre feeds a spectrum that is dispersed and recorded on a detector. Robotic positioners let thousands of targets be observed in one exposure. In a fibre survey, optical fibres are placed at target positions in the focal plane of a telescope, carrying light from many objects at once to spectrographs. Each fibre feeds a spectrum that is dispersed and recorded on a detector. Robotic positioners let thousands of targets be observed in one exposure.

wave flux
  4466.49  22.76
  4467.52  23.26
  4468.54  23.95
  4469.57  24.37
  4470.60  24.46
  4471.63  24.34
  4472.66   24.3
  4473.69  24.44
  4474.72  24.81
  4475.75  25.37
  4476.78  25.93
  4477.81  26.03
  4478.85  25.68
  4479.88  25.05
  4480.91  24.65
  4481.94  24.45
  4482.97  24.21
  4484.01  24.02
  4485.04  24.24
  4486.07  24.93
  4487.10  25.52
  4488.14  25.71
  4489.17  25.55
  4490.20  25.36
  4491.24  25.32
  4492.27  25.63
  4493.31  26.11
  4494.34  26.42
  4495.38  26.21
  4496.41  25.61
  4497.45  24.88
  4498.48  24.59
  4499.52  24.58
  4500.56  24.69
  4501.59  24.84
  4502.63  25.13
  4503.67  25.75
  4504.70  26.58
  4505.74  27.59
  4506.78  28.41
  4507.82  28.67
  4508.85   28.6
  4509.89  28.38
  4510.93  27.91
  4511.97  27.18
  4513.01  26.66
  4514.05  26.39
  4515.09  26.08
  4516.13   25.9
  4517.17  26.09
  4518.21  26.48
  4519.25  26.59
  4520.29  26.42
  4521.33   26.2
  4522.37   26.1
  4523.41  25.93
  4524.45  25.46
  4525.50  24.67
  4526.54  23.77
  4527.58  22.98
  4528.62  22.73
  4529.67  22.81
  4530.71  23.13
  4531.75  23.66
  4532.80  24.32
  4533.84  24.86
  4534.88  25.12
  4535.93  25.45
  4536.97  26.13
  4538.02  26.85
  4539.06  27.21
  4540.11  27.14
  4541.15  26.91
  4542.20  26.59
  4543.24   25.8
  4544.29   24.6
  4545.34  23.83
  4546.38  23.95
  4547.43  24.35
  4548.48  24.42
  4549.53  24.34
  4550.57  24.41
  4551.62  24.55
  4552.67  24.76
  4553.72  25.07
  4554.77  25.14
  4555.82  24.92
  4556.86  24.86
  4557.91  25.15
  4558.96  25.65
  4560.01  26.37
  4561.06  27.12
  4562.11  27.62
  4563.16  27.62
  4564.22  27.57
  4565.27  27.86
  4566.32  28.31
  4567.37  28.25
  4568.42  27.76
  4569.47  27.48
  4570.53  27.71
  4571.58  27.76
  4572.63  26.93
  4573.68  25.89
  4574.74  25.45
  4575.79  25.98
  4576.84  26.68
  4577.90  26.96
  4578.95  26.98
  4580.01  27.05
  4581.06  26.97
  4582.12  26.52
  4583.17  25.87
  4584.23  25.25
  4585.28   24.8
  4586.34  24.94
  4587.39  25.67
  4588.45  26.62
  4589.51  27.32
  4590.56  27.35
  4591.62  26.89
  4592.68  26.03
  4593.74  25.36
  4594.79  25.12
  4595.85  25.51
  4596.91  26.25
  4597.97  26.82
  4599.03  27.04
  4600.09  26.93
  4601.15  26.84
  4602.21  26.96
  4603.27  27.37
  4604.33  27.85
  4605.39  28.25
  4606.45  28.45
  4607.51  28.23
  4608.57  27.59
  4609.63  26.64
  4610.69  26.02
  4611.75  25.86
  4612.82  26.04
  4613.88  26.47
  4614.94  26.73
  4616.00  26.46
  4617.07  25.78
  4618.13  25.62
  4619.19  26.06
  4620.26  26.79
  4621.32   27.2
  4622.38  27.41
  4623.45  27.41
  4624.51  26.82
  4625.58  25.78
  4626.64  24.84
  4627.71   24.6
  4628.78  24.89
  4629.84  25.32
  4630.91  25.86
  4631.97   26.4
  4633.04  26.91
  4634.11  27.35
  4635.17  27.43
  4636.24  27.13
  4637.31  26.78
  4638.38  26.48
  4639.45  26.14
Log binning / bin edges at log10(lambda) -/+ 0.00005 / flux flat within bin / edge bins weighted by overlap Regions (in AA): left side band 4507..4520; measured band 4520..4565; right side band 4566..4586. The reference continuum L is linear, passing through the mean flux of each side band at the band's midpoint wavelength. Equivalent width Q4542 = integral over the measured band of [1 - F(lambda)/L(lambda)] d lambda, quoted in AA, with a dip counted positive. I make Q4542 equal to 2.8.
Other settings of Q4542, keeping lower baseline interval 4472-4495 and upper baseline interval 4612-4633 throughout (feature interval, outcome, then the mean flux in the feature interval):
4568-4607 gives -1.12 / 26.6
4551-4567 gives -0.30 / 26.2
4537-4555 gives 0.20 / 25.3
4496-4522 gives -1.09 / 26.4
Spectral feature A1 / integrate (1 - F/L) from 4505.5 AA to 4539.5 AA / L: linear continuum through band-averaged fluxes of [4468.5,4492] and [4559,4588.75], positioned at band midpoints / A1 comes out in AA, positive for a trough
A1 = -0.18 AA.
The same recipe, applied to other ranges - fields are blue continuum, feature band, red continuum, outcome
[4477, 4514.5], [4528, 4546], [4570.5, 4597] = 0.7 AA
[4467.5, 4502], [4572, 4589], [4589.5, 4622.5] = 0.1 AA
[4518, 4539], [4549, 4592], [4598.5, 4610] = 0.1 AA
